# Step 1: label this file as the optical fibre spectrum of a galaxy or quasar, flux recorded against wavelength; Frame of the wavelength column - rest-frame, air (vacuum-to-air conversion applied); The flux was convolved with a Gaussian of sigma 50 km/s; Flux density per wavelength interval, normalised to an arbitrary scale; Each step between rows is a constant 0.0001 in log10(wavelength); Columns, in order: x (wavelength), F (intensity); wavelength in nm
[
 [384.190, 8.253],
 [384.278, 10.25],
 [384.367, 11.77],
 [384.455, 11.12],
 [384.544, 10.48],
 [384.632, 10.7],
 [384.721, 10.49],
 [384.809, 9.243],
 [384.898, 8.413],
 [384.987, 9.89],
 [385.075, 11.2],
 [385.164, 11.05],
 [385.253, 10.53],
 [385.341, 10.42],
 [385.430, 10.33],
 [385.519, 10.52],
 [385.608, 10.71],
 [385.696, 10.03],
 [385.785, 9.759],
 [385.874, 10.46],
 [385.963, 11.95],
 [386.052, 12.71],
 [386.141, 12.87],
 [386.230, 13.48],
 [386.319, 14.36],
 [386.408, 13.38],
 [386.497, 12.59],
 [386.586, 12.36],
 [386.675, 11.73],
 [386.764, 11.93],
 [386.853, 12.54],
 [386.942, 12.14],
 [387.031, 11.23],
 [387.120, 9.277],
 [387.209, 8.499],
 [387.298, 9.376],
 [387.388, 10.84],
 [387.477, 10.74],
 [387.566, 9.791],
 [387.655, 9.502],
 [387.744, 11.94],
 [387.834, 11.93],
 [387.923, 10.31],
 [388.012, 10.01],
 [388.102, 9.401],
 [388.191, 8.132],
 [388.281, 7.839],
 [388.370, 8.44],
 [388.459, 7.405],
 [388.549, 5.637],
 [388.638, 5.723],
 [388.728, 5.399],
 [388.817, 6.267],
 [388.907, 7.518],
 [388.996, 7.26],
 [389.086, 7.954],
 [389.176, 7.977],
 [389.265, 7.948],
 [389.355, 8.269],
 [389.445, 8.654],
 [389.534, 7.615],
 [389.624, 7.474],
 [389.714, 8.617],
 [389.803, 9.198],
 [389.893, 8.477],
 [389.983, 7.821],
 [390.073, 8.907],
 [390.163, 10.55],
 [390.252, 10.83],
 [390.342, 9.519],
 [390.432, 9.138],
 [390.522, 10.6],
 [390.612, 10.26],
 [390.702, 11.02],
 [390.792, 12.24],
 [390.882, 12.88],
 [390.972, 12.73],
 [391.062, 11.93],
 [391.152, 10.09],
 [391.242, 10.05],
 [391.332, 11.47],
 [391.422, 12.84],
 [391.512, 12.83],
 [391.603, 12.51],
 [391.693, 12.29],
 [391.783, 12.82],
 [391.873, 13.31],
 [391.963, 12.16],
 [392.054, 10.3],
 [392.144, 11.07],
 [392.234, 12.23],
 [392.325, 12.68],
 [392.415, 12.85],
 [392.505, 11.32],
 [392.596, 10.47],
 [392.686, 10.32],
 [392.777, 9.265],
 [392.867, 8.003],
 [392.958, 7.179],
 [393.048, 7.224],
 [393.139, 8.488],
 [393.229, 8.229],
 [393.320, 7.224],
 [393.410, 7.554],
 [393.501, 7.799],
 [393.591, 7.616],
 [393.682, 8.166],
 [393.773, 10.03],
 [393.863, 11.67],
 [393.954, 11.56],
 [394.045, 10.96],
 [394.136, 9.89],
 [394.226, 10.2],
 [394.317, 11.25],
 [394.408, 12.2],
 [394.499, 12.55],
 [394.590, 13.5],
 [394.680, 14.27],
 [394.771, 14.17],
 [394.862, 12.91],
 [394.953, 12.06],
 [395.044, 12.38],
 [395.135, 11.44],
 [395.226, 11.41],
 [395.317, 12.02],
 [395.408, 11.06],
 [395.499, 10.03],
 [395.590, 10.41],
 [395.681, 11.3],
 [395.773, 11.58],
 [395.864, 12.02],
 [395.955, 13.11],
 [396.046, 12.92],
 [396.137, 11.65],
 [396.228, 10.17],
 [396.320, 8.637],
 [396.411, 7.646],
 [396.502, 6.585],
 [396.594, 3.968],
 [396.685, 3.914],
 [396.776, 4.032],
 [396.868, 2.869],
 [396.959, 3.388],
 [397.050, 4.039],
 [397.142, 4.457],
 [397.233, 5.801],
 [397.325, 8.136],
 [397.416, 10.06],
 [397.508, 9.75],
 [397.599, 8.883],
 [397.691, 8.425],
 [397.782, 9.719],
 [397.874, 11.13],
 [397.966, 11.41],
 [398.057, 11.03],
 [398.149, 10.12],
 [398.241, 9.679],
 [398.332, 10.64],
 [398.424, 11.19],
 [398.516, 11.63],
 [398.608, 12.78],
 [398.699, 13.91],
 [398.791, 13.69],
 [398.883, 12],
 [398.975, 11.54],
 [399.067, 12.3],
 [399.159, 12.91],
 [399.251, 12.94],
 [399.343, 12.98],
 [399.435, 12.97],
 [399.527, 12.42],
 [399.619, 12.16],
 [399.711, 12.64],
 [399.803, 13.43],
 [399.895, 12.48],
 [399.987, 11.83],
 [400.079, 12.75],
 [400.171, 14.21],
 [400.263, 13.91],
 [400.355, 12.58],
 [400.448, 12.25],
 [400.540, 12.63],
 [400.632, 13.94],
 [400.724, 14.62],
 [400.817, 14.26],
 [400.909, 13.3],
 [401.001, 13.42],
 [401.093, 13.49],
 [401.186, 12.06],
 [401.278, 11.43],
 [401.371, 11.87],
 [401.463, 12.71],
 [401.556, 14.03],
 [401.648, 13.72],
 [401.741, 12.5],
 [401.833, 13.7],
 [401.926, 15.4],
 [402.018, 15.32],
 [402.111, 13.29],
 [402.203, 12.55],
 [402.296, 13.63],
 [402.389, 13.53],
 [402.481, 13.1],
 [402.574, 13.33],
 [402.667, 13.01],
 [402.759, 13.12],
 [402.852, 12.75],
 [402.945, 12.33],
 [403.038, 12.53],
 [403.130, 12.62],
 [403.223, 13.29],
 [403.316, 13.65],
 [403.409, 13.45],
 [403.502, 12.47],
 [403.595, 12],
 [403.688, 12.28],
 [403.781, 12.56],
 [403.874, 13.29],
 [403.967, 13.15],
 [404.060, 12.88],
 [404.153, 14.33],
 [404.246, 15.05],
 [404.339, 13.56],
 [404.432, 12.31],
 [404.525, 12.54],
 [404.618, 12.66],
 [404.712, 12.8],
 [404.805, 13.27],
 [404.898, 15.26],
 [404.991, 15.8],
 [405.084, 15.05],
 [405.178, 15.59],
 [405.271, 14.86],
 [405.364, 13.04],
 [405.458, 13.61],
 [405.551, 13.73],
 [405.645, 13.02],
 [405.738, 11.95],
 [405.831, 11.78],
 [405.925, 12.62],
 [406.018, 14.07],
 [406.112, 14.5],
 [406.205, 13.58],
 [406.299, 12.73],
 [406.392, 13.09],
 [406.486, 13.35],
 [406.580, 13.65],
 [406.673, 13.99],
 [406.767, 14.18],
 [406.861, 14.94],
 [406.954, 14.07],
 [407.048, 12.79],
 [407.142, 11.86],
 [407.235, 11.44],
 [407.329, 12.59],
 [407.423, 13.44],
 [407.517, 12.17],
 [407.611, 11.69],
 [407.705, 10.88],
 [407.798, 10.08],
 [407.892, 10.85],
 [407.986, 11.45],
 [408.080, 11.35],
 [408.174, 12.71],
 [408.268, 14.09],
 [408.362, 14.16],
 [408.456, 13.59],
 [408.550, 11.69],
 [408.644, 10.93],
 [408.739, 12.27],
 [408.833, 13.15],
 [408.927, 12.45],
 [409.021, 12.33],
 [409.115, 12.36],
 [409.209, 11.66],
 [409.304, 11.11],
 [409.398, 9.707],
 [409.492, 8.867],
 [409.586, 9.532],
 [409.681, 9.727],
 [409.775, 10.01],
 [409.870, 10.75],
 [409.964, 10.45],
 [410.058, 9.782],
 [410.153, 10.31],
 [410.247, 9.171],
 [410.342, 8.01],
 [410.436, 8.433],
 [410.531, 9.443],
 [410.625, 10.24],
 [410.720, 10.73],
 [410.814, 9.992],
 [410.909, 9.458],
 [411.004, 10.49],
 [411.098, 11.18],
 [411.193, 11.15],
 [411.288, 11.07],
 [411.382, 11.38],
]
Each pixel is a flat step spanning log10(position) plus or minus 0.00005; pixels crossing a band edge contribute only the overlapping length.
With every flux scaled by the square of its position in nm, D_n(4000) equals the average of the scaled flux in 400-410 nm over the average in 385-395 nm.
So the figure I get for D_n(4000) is 1.34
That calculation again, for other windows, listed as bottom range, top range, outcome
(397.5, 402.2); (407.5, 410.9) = 0.92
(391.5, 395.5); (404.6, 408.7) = 1.28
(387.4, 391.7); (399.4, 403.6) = 1.47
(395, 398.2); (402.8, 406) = 1.54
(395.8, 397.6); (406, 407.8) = 1.80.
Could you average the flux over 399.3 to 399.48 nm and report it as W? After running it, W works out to 13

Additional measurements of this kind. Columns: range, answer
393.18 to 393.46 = 7.69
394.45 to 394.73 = 13.5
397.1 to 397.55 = 7.65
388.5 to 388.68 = 5.71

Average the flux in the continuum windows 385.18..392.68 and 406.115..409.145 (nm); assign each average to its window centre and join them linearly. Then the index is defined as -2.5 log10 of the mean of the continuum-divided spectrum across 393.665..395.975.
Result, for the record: -0.05 mag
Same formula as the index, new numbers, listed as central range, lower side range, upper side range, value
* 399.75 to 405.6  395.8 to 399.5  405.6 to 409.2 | -0.190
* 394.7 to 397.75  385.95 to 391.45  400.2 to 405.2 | 0.267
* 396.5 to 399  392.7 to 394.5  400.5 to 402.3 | 0.304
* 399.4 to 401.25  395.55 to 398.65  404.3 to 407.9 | -0.243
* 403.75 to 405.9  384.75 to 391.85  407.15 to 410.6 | -0.229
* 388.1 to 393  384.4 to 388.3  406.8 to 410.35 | 0.130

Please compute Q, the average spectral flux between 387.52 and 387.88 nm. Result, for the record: 10.8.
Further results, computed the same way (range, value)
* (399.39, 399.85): 12.7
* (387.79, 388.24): 9.93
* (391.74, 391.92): 13.1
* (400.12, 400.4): 13.6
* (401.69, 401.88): 13.1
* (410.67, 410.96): 10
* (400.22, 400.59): 12.8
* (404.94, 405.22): 15.5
